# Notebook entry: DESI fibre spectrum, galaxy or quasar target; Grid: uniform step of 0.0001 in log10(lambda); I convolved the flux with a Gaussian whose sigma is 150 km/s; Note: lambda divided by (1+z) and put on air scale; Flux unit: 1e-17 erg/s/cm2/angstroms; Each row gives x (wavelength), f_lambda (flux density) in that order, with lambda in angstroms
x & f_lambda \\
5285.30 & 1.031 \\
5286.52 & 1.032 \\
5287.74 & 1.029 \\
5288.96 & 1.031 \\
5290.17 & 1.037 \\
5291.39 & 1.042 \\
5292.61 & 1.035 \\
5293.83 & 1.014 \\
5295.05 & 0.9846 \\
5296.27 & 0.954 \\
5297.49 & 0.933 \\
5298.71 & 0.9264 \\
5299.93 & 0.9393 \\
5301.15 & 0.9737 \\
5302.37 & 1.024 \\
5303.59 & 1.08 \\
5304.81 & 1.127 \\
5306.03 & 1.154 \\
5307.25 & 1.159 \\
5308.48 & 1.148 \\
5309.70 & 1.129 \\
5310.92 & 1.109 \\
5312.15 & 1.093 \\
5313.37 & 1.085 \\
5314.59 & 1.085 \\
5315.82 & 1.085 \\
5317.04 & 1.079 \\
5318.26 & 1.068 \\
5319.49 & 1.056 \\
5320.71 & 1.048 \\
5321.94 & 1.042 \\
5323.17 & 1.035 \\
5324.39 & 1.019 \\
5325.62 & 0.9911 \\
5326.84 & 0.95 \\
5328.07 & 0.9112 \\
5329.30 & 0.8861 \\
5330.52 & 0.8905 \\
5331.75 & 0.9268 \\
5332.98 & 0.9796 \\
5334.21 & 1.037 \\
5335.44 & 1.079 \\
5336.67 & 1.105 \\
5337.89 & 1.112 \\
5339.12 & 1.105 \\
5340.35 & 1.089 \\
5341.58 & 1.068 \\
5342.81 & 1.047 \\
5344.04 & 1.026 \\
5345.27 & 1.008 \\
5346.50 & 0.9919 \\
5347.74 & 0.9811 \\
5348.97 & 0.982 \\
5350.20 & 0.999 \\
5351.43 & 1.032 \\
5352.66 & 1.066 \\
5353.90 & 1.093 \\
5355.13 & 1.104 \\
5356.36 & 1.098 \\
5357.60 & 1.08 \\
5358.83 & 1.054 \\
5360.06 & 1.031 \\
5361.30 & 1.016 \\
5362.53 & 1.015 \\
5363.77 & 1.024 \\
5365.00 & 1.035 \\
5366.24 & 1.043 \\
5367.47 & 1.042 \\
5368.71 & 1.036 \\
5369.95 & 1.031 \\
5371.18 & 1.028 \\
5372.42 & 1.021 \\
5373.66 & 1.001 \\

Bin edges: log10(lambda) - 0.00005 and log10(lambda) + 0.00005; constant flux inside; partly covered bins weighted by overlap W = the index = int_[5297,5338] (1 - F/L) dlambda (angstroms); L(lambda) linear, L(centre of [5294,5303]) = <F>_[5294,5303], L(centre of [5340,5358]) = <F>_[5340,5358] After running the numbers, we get -1.8 angstroms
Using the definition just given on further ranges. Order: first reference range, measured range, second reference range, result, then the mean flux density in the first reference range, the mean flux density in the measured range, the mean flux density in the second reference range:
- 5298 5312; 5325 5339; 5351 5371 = 0.9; 1.07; 0.992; 1.05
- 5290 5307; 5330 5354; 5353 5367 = 0.3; 1.02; 1.03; 1.05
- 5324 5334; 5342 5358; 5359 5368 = -0.7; 0.946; 1.04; 1.03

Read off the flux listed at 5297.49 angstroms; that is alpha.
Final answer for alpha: 0.933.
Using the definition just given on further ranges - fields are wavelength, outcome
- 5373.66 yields 1.001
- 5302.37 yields 1.024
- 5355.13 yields 1.104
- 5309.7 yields 1.129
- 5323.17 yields 1.035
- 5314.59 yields 1.085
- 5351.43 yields 1.032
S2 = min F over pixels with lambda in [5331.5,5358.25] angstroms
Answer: 0.9268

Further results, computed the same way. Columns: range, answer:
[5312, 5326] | 0.9911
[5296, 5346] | 0.8861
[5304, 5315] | 1.085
